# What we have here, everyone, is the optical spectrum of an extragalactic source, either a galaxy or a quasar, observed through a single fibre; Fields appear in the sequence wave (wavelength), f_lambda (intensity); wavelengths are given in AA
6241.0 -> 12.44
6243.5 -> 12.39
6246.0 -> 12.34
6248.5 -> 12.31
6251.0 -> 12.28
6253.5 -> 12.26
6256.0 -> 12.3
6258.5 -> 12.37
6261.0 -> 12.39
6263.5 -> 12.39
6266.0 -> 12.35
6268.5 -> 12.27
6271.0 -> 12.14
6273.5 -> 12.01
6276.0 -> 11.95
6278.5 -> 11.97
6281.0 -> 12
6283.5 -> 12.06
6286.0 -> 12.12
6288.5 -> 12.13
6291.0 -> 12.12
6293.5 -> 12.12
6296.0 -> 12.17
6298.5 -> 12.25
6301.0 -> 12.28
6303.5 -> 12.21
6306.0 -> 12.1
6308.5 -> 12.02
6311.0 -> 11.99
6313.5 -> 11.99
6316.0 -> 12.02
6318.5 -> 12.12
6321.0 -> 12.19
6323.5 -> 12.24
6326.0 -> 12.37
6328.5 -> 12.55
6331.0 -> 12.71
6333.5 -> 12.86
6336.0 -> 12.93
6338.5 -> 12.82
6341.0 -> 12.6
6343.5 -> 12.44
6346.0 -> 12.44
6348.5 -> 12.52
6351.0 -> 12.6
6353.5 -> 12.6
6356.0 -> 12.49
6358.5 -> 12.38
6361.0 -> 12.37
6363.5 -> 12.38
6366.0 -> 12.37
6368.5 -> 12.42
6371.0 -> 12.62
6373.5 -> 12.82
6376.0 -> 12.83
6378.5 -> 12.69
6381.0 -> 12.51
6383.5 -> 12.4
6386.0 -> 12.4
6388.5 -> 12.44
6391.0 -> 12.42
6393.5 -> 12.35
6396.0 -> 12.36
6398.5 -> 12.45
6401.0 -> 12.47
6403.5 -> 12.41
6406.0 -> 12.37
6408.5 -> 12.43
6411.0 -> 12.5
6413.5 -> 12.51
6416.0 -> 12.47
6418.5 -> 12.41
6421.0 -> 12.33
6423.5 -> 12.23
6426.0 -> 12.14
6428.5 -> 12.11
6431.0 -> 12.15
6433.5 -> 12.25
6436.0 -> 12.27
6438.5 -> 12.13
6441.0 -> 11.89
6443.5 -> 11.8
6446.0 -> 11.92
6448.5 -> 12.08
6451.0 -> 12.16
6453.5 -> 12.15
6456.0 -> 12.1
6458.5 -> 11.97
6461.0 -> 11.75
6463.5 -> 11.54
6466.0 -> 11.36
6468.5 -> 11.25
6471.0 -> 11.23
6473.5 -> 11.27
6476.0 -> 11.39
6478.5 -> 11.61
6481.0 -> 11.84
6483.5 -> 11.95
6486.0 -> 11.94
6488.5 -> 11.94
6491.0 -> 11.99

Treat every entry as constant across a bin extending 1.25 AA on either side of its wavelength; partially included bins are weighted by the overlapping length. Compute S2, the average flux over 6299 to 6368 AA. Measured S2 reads 12.4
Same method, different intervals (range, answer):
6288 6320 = 12.1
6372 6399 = 12.5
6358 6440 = 12.4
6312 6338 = 12.4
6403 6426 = 12.4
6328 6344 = 12.7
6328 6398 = 12.5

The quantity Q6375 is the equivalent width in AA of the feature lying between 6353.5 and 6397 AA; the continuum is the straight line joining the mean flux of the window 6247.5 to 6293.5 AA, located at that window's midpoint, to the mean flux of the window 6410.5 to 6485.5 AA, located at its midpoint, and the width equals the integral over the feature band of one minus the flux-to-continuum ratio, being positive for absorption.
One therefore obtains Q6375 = -1.6 AA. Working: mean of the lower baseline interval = 12.2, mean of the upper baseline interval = 12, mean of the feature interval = 12.5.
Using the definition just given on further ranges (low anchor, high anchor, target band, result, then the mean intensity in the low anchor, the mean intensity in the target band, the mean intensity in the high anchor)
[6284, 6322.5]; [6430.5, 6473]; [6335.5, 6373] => -1.54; 12.1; 12.5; 11.9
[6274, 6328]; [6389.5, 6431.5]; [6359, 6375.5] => -0.32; 12.1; 12.5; 12.4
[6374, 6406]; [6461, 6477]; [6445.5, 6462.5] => -0.64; 12.5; 12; 11.4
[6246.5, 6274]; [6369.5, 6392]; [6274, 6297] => 0.52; 12.3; 12.1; 12.6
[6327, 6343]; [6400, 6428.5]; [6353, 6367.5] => 0.22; 12.7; 12.4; 12.4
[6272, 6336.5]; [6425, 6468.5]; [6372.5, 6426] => -1.84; 12.2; 12.5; 12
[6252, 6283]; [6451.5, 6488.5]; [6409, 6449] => -1.41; 12.2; 12.2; 11.7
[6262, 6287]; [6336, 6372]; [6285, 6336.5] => 0.23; 12.1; 12.3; 12.5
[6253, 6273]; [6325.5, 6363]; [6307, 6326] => 0.58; 12.3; 12.1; 12.6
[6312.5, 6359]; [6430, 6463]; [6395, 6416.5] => -0.43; 12.5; 12.4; 12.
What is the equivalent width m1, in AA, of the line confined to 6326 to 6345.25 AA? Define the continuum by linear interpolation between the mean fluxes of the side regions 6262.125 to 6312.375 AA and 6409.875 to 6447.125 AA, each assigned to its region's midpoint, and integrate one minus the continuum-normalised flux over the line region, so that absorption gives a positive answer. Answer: -0.8 AA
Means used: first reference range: 12.1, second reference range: 12.2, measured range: 12.7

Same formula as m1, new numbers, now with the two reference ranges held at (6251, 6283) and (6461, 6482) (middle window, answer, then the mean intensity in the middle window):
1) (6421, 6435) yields -0.7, 12.2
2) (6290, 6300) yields -0.1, 12.2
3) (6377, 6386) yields -0.6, 12.5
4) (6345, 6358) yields -0.7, 12.5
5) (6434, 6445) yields -0.4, 12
